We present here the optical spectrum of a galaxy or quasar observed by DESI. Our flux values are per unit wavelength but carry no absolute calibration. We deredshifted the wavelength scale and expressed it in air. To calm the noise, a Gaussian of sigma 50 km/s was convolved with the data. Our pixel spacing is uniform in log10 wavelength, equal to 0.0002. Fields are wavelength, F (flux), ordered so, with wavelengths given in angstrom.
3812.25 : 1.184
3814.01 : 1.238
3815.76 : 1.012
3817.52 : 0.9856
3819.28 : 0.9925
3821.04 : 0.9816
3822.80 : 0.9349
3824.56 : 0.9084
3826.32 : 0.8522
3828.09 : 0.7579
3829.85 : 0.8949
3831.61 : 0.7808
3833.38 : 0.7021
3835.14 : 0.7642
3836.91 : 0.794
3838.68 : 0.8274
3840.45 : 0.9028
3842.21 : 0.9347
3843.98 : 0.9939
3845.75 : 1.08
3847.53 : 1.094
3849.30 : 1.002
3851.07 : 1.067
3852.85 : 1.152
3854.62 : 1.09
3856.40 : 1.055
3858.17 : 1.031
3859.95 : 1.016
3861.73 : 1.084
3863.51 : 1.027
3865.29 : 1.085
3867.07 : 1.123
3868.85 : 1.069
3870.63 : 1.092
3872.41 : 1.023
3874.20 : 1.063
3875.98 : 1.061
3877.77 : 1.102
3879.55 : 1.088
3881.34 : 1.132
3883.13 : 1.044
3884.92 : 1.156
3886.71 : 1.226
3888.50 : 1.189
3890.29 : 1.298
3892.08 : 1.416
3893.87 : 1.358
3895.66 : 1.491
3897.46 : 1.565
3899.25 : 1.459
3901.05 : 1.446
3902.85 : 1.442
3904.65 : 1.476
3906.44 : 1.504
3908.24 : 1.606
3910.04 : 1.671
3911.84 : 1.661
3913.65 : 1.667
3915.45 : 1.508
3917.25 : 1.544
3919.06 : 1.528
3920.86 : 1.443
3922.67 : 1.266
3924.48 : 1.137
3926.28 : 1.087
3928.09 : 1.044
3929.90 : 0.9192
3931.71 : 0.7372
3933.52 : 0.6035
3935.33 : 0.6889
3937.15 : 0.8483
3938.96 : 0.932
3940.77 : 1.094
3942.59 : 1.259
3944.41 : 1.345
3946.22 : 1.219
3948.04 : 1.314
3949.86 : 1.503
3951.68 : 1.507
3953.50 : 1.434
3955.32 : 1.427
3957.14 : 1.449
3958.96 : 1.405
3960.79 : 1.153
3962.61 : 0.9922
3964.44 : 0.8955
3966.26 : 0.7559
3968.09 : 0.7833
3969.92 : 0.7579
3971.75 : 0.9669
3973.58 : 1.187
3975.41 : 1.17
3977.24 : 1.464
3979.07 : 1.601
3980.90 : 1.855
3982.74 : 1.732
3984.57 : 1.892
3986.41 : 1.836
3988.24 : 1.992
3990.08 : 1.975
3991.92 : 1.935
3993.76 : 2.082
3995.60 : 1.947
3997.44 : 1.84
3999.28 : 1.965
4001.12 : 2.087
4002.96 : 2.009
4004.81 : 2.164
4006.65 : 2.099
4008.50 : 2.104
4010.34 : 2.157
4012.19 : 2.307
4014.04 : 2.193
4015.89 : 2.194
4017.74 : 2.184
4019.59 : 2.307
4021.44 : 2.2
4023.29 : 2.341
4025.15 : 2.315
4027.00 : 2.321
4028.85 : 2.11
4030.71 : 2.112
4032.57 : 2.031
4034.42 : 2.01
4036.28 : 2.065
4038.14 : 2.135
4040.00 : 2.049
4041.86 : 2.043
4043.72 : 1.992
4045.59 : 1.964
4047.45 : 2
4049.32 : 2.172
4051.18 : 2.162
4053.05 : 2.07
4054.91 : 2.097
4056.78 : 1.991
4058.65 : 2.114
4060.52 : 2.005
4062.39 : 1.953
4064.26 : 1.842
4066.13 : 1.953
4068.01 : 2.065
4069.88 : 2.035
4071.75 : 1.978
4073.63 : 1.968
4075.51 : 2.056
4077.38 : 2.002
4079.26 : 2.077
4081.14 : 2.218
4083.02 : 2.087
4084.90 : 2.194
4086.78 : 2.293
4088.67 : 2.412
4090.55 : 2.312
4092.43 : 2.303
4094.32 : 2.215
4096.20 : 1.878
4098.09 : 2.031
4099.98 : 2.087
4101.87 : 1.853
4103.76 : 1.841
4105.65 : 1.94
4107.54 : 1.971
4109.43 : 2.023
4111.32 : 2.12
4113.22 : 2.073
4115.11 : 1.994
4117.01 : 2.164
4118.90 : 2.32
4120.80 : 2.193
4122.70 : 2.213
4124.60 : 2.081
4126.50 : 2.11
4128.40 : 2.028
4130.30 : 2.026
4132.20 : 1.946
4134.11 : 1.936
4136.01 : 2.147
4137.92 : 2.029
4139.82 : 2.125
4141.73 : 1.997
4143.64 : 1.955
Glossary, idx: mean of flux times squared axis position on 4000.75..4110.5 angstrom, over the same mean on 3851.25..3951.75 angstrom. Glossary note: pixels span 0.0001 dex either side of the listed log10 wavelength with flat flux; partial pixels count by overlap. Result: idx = 1.9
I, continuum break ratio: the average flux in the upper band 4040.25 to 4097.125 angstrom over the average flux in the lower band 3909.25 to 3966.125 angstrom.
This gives 1.70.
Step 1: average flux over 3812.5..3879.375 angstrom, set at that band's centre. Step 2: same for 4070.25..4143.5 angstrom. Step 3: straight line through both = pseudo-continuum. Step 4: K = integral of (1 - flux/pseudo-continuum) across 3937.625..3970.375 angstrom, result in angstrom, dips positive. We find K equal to 5.9 angstrom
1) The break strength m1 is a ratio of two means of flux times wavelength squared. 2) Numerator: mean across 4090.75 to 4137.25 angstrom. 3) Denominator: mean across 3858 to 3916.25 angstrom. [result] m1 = 1.8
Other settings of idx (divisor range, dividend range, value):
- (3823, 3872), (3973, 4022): 2.17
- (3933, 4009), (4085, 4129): 1.54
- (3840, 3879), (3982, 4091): 2.16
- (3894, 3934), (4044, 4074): 1.60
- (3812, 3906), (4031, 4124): 2.12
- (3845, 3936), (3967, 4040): 1.67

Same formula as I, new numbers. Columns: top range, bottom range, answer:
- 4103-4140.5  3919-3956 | 1.80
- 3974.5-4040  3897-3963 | 1.56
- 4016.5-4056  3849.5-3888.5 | 1.96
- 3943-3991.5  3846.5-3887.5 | 1.27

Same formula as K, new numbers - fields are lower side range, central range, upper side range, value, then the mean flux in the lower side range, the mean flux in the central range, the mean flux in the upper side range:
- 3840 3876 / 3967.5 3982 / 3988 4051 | 4.6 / 1.05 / 1.24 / 2.1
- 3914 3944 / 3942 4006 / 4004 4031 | 6.3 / 1.12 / 1.52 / 2.21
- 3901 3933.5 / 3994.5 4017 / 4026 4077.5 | -3.5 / 1.35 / 2.09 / 2.05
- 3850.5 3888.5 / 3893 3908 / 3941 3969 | -4.4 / 1.09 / 1.47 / 1.23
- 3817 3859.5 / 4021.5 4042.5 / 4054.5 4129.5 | -3.9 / 0.941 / 2.14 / 2.08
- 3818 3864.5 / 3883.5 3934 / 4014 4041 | 1.5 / 0.951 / 1.34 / 2.17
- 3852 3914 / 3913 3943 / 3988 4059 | 7.6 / 1.25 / 1.13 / 2.1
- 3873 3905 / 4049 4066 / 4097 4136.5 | -1.7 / 1.27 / 2.04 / 2.05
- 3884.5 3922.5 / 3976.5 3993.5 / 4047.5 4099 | -0.6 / 1.46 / 1.82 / 2.09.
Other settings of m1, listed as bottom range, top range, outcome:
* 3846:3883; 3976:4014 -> 1.95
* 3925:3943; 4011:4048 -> 2.45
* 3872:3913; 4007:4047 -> 1.72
